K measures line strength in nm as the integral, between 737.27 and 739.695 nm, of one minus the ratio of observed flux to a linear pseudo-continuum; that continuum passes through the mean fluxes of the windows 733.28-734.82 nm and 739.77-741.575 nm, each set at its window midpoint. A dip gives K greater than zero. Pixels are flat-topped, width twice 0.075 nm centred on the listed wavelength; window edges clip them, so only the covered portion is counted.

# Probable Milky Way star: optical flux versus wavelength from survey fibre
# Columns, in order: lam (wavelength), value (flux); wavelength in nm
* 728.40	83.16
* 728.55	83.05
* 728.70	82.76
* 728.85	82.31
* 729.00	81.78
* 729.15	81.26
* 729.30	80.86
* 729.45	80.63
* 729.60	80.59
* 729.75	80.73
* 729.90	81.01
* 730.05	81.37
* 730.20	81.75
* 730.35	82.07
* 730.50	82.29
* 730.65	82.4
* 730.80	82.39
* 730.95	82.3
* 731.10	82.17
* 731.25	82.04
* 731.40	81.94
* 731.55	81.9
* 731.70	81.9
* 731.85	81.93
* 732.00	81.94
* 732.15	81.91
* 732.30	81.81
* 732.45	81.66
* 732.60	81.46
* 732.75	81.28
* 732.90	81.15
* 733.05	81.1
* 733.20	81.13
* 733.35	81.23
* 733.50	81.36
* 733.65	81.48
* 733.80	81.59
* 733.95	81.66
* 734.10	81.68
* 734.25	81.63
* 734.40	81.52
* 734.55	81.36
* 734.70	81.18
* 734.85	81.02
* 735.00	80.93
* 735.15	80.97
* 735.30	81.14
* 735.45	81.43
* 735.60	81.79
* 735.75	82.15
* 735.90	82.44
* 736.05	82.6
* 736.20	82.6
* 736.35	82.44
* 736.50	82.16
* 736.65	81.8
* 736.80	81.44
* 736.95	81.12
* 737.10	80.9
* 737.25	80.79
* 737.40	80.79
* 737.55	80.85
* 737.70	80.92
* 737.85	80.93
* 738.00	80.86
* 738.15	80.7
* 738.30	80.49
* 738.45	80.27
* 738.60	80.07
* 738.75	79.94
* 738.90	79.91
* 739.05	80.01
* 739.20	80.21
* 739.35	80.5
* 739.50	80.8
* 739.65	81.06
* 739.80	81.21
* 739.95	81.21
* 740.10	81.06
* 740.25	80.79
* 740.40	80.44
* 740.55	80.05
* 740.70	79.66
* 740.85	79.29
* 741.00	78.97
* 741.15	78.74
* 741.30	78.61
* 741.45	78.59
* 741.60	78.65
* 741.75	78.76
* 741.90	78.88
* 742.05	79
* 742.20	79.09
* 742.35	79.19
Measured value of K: 0.00 nm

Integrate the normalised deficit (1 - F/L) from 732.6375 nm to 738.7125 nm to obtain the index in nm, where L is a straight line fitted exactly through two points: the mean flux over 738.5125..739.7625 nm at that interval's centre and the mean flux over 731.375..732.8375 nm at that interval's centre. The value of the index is -0.02 nm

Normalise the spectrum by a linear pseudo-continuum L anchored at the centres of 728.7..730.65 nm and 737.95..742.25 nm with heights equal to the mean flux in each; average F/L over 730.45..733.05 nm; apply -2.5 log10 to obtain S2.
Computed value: -0.009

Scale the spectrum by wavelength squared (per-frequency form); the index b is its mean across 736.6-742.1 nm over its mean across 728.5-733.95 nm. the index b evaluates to 1.0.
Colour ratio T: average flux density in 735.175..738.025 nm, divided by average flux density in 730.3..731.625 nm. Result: 1.0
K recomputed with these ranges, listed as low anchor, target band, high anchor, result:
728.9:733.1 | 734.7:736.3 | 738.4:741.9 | -0.02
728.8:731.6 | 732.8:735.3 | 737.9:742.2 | -0.01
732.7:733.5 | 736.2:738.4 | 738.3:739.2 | -0.02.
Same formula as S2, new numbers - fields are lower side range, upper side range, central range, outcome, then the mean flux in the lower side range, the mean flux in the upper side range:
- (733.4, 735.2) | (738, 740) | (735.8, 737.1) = -0.01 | 81.4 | 80.5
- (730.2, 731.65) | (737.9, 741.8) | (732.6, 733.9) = 0.00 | 82.1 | 80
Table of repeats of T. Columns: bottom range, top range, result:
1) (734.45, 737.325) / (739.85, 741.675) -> 0.98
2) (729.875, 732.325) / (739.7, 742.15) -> 0.97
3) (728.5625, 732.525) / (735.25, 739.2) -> 0.99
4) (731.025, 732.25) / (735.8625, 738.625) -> 0.99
